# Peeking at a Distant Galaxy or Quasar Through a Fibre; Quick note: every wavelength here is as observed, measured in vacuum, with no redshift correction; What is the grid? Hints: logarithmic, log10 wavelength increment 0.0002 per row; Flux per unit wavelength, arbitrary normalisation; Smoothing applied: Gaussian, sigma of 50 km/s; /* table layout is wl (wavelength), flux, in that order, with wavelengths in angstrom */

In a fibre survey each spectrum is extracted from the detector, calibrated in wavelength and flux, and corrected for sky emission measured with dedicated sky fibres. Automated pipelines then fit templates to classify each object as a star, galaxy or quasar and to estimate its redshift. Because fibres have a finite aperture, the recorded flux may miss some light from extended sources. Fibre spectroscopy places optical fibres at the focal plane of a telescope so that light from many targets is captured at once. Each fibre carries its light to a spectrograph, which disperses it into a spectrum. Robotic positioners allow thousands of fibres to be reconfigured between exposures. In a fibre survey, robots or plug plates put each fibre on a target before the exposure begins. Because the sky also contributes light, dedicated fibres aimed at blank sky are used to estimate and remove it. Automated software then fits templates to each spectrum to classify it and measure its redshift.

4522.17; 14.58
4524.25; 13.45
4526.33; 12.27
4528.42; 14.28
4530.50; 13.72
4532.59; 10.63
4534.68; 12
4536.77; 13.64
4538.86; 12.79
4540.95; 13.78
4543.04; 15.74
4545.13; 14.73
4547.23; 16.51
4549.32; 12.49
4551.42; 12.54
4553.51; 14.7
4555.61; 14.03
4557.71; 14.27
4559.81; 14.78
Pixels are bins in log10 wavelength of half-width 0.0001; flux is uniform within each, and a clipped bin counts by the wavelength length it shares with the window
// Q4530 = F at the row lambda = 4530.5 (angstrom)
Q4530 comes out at 13.72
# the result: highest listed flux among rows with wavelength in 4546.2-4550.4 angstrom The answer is 16.51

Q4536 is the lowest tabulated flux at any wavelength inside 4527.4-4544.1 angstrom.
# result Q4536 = 10.63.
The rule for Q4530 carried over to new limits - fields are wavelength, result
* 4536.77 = 13.64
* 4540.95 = 13.78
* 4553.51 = 14.7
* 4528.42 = 14.28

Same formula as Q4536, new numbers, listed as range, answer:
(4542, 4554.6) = 12.49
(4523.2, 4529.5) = 12.27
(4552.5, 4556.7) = 14.03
